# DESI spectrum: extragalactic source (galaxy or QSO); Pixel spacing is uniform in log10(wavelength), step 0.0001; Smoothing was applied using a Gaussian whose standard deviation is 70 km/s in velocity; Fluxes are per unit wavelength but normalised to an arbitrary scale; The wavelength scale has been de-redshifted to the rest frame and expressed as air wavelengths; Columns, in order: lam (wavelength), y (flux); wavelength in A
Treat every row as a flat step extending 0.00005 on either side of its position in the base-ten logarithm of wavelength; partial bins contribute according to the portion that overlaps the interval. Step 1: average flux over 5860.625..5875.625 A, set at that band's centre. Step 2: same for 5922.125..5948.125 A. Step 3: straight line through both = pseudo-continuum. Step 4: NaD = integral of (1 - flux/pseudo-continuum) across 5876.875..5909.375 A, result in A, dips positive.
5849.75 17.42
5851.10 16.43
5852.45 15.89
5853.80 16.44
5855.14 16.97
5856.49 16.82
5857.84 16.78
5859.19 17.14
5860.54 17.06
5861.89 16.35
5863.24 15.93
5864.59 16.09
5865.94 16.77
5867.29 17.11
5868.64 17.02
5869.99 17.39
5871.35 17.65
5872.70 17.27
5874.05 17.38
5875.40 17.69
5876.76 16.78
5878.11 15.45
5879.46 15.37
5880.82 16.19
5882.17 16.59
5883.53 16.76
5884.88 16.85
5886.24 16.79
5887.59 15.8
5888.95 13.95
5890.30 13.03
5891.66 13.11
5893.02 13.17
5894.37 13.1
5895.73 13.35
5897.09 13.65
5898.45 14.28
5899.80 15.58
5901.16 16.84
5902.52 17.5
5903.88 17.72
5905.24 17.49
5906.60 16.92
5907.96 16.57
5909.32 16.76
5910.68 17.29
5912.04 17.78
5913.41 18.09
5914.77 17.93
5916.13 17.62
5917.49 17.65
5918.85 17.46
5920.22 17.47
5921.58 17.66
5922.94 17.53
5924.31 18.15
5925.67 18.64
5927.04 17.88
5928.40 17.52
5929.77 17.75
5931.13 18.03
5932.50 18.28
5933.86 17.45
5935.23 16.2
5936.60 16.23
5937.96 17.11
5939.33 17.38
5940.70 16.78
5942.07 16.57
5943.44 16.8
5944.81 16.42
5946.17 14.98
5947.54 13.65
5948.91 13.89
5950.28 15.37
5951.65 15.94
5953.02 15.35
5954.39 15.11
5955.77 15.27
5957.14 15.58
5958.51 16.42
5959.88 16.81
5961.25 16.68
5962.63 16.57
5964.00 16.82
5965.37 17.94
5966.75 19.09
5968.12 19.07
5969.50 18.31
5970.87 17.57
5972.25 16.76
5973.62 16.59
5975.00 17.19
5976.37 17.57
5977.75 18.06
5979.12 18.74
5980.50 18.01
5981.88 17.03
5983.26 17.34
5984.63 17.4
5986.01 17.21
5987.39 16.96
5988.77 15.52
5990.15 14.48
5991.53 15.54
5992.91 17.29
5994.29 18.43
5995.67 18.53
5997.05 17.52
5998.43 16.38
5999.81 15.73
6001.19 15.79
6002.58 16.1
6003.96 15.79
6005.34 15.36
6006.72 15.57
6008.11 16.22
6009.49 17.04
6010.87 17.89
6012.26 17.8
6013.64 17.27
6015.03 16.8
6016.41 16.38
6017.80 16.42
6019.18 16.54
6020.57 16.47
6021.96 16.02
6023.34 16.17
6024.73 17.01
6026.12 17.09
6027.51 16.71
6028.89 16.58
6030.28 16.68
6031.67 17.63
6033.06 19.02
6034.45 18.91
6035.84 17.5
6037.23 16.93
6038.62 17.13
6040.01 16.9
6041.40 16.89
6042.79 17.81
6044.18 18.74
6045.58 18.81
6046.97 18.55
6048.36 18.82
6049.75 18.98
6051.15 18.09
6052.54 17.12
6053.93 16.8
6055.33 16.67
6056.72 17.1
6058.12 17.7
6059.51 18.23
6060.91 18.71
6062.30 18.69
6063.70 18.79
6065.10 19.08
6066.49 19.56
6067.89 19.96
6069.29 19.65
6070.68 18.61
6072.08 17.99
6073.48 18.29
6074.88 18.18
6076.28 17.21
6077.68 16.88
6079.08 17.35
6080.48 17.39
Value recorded 2.78 A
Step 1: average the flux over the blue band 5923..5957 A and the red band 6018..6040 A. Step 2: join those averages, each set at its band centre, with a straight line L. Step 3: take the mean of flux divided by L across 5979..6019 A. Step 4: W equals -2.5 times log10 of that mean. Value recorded 0.01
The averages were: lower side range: 16.5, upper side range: 17.1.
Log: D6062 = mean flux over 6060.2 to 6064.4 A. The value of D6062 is 18.7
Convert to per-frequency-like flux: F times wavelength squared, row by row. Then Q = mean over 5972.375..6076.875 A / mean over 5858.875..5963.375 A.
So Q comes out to 1.10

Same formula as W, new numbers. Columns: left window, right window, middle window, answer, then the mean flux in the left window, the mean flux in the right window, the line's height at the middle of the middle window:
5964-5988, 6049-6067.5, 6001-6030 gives 0.09 mag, 17.7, 18.1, 17.9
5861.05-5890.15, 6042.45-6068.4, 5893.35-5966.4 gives 0.03 mag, 16.5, 18.3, 17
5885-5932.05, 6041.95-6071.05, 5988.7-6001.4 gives 0.06 mag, 16.5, 18.4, 17.6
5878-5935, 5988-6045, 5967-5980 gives -0.07 mag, 16.5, 16.8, 16.7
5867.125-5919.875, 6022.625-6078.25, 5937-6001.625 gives 0.02 mag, 16.3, 17.9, 17.1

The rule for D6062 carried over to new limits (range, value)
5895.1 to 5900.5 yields 14.2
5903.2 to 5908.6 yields 17.2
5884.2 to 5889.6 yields 15.9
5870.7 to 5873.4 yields 17.5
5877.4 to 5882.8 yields 15.9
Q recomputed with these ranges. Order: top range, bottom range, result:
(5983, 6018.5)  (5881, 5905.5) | 1.13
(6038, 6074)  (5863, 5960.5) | 1.16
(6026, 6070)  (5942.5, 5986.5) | 1.11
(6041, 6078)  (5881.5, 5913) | 1.23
